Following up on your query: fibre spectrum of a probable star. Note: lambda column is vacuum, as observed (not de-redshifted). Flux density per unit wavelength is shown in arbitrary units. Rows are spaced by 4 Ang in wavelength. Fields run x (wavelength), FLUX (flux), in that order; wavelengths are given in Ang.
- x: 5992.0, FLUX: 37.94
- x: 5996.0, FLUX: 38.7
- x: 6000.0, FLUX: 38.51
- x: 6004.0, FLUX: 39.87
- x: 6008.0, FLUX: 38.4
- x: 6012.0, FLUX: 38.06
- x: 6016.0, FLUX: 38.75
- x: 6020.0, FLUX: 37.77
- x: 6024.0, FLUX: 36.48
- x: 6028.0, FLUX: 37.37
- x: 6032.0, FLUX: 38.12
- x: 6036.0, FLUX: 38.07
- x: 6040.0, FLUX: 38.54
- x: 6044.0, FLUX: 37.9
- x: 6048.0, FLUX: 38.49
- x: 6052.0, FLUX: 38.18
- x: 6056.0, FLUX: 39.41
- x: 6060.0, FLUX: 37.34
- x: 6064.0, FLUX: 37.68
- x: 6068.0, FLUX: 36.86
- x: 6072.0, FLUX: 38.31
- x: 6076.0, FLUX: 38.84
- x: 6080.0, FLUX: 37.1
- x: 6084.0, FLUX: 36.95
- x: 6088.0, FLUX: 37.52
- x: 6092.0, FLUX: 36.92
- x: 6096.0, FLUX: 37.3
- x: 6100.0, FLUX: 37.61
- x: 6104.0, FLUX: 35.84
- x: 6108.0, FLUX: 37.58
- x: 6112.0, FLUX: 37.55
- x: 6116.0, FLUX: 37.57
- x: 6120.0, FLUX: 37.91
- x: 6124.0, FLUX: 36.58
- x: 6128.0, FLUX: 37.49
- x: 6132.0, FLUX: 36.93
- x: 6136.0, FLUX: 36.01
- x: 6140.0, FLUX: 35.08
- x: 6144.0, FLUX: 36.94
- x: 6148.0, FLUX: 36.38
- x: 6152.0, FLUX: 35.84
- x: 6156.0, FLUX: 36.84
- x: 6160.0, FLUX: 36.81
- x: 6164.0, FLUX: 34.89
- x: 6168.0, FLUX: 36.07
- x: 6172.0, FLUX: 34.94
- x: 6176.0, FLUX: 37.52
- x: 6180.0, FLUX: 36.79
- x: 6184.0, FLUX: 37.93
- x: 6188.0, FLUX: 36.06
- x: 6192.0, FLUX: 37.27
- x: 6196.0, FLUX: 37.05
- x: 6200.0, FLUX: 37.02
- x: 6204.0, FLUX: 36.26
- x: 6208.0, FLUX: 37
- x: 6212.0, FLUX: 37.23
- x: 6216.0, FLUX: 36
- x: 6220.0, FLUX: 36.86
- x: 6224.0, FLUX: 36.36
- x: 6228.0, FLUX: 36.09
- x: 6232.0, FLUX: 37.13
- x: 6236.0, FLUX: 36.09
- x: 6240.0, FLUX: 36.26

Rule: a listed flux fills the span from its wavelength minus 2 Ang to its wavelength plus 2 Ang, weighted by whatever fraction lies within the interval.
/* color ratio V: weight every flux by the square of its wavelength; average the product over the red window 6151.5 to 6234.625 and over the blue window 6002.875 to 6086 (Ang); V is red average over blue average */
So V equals 1.01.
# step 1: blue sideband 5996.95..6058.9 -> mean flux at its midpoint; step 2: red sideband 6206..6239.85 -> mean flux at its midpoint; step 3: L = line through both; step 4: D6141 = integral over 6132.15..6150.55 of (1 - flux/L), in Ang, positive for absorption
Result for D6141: 0.5 Ang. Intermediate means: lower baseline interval 38.3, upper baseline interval 36.6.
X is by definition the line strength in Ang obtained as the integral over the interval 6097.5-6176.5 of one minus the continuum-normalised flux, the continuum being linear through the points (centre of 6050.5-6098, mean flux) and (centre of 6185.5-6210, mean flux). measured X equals 1.3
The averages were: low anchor 37.7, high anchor 36.8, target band 36.6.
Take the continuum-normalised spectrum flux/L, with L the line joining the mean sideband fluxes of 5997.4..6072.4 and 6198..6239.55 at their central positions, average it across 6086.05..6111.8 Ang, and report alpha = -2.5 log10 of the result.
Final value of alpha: 0.01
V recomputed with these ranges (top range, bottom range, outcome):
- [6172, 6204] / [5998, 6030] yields 1.02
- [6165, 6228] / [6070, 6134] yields 1.01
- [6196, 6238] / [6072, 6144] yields 1.02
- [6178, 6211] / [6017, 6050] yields 1.03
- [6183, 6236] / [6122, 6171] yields 1.03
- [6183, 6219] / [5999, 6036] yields 1.03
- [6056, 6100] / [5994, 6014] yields 0.99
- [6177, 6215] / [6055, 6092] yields 1.02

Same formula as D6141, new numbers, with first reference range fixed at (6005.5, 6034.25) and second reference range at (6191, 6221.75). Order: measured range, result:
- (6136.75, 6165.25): 0.77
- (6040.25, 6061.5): -0.34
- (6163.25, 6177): 0.45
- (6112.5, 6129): -0.04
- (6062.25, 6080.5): -0.11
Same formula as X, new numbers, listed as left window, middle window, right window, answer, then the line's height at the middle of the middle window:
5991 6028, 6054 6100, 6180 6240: 0.09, 37.7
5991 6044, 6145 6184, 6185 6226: 0.76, 37.1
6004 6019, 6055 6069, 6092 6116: 0.01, 37.8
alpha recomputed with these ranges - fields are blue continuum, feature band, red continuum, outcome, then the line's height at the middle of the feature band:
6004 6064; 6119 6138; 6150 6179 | -0.01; 36.7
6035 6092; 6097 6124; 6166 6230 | 0.01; 37.5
